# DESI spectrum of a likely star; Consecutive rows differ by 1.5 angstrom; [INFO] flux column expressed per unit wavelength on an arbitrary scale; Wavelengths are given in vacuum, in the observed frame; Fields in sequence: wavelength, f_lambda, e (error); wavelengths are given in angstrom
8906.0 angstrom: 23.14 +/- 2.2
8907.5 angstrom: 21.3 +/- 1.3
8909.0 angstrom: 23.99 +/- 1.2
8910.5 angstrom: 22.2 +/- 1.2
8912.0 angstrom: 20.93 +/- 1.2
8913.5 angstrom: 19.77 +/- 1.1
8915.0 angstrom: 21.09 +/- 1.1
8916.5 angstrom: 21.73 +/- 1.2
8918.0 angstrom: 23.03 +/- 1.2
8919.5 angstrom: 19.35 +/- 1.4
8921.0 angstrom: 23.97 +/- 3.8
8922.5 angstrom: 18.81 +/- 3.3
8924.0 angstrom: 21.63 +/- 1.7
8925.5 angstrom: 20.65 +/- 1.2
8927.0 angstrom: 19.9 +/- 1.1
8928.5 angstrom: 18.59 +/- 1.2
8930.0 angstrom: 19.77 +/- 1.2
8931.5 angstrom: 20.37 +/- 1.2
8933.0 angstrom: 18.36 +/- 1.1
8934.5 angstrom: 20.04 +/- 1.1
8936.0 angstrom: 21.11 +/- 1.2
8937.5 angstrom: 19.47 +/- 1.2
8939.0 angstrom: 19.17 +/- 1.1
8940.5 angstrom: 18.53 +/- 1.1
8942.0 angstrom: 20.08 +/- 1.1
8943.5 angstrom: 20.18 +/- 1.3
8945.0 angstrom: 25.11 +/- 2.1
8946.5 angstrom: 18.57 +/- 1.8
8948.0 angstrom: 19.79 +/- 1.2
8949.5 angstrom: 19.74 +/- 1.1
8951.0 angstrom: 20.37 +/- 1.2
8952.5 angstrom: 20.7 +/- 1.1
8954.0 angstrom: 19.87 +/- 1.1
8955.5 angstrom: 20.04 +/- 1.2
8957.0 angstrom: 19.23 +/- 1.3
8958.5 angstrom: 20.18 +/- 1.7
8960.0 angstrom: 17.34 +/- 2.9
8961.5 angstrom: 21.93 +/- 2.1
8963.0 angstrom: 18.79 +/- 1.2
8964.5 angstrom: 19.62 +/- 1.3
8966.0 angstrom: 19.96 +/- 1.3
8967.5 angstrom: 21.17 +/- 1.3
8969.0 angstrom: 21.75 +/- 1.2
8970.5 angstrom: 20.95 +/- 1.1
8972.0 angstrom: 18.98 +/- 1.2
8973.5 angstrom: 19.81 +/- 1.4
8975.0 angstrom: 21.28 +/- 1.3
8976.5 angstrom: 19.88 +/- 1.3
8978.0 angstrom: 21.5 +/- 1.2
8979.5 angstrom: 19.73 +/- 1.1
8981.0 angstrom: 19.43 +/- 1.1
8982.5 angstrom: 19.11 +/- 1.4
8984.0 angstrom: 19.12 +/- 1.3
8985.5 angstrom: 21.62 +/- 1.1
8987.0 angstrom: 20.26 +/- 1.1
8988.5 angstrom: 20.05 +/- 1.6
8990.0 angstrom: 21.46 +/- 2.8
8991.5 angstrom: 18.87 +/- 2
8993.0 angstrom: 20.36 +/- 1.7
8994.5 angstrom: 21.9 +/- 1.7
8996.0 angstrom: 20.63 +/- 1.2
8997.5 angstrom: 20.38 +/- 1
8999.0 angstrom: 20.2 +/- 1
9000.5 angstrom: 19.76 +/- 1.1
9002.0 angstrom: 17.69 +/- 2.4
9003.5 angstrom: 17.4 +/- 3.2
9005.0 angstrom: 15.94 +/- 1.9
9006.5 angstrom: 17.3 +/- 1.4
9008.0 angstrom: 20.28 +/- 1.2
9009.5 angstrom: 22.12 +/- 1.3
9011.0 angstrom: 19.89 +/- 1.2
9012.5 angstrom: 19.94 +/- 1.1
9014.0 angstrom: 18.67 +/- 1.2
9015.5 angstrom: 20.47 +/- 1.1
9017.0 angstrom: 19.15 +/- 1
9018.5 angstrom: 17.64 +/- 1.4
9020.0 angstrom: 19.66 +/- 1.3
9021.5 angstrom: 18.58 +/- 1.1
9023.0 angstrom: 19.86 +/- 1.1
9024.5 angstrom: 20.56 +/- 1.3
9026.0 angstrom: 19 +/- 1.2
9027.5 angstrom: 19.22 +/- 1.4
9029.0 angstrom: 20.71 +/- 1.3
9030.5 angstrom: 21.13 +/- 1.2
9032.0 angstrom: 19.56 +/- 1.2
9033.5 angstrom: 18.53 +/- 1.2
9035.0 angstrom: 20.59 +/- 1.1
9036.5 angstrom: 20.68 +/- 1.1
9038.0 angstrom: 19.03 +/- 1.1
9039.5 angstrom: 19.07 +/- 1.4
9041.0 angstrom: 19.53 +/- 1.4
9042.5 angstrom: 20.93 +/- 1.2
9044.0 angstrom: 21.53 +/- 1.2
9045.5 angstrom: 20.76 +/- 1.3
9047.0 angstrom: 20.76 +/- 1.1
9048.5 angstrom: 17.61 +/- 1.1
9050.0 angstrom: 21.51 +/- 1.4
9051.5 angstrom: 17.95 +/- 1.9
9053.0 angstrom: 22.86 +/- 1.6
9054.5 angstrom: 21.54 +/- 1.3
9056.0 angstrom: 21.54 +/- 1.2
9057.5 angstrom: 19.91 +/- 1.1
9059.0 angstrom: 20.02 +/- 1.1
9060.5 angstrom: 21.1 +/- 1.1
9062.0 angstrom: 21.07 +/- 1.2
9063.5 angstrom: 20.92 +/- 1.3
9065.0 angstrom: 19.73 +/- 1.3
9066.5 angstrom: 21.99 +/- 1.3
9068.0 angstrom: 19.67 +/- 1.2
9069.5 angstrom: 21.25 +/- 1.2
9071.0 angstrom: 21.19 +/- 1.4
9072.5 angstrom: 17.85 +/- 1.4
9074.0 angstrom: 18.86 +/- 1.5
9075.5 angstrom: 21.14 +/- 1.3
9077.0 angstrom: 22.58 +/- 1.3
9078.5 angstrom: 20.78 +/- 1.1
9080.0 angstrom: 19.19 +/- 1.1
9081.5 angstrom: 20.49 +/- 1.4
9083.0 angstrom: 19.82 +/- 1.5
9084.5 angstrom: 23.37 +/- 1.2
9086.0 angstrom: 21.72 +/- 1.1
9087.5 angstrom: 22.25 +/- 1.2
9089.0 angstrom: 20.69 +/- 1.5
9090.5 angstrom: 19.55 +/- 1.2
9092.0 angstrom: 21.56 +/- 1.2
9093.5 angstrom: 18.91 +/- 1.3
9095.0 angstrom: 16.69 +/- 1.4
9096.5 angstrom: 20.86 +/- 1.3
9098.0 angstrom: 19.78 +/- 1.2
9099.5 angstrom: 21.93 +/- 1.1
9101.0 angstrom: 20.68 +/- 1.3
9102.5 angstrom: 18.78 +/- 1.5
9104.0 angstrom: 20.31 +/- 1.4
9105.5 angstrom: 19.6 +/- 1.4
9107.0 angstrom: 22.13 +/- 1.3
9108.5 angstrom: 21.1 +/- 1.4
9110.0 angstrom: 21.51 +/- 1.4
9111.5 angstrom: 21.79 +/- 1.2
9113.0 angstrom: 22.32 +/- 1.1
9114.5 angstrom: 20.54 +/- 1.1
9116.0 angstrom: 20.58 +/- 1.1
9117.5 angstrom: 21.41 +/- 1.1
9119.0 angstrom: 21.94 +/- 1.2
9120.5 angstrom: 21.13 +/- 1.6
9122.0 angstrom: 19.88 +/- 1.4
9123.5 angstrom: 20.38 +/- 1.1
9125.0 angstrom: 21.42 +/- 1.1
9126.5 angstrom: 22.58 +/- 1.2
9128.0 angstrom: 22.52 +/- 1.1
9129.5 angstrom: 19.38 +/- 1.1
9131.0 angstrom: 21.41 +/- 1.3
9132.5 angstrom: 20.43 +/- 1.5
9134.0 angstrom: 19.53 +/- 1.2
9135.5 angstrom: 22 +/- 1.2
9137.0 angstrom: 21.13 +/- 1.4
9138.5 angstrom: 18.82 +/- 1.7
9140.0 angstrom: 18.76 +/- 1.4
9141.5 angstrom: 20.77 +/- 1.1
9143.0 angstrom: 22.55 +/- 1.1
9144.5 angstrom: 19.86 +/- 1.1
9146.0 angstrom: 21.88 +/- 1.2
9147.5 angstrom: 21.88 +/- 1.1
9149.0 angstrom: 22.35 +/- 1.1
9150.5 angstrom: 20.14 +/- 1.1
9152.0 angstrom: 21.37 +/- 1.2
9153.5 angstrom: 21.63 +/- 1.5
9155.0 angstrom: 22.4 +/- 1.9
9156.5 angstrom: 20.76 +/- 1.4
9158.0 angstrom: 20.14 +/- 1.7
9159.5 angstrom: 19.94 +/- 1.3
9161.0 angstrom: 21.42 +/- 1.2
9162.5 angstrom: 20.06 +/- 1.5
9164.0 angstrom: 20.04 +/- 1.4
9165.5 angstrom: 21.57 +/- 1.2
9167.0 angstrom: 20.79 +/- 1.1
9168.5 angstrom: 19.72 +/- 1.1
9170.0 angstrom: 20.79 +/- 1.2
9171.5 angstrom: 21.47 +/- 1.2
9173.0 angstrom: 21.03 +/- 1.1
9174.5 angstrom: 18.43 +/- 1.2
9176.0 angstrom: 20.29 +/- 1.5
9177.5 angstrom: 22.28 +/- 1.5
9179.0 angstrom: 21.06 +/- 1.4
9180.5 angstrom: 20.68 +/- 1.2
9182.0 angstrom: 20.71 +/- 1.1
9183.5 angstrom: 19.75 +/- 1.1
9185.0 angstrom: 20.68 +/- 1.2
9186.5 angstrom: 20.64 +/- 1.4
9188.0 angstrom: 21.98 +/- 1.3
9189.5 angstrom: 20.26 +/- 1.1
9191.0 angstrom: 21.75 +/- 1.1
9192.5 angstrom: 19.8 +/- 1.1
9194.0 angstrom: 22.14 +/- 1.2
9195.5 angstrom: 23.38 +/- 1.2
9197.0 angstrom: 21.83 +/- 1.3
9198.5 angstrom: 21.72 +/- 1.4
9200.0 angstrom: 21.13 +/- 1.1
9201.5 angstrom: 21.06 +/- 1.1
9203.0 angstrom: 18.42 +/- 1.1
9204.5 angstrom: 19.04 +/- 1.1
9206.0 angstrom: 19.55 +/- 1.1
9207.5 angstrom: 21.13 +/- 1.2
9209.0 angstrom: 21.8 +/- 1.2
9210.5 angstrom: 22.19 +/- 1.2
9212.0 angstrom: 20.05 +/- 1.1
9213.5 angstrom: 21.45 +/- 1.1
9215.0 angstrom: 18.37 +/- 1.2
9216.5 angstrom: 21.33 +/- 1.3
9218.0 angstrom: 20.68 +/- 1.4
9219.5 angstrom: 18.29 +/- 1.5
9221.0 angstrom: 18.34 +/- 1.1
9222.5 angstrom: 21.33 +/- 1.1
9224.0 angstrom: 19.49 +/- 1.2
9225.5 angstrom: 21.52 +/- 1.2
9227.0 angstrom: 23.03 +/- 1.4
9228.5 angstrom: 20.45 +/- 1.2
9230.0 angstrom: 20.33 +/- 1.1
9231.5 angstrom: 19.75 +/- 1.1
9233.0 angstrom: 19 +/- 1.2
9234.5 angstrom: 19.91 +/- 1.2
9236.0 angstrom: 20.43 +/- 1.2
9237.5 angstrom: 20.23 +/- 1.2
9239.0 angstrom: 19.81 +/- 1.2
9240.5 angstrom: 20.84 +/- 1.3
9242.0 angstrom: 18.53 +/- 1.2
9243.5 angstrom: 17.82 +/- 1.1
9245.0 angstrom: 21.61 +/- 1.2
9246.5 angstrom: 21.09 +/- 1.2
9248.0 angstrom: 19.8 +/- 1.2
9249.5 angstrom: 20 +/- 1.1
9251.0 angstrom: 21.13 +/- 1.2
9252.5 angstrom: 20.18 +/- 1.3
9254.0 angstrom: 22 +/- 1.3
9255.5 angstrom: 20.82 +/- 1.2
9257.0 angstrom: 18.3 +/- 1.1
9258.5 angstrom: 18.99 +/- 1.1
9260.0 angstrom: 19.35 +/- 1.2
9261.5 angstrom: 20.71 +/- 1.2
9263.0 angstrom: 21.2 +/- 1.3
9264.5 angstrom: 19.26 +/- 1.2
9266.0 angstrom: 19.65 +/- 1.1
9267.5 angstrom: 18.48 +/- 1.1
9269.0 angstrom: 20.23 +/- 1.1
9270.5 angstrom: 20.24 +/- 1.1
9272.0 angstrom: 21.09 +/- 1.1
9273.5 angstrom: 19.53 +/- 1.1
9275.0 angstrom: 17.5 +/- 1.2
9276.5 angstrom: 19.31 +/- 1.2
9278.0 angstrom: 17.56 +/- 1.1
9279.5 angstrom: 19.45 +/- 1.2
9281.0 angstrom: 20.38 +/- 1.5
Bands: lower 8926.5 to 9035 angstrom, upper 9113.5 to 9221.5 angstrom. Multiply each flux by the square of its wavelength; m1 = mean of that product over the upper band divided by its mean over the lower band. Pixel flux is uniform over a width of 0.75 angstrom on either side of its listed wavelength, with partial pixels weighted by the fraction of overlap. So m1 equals 1.09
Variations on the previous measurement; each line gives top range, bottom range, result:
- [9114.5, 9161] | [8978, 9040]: 1.10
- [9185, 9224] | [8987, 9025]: 1.10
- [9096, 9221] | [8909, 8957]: 1.07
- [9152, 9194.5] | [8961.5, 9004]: 1.08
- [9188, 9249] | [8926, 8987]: 1.08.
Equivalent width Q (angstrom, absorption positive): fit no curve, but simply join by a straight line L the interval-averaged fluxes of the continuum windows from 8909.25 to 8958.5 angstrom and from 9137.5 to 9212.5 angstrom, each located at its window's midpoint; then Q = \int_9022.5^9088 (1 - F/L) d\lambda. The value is 0.6 angstrom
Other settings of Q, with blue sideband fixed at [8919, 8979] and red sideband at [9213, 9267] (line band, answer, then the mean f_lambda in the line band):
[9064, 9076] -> 0.0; 20.2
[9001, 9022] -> 1.3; 18.9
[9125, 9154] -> -1.2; 21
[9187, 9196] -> -0.6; 21.5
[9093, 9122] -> -0.7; 20.6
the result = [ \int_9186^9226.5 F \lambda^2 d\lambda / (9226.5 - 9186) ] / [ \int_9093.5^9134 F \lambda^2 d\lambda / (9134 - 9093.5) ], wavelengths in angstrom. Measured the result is 1.02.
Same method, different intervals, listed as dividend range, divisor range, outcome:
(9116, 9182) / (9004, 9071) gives 1.07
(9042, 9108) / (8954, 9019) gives 1.06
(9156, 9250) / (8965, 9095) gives 1.06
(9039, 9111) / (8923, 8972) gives 1.05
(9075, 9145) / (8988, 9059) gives 1.07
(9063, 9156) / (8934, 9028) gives 1.08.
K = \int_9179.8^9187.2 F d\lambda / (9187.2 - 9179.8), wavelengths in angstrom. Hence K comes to 20.5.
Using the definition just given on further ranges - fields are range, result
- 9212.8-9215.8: 19.9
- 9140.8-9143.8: 21.6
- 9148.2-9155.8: 21.6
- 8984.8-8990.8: 20.8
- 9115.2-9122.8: 21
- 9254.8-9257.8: 19.5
